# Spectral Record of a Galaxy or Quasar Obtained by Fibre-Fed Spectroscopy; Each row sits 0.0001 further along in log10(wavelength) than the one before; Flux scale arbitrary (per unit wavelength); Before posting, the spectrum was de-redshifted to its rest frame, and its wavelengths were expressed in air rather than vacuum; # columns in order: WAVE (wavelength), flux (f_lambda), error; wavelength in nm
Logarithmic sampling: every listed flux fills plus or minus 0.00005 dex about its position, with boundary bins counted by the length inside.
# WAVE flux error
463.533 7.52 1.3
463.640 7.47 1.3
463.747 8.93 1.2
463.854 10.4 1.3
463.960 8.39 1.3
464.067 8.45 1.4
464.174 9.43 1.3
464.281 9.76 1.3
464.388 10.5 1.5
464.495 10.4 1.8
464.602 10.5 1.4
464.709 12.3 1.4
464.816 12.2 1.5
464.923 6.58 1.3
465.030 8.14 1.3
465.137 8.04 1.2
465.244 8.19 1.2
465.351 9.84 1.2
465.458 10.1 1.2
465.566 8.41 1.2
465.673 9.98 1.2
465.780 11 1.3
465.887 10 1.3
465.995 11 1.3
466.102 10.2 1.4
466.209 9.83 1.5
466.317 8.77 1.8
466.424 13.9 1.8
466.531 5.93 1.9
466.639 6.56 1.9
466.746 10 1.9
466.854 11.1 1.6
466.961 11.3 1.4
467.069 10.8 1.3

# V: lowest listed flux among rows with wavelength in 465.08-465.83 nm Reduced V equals 8.04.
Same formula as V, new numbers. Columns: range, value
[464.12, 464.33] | 9.43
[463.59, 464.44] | 7.47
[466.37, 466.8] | 5.93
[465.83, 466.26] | 9.83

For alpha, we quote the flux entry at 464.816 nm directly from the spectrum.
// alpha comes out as 12.2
